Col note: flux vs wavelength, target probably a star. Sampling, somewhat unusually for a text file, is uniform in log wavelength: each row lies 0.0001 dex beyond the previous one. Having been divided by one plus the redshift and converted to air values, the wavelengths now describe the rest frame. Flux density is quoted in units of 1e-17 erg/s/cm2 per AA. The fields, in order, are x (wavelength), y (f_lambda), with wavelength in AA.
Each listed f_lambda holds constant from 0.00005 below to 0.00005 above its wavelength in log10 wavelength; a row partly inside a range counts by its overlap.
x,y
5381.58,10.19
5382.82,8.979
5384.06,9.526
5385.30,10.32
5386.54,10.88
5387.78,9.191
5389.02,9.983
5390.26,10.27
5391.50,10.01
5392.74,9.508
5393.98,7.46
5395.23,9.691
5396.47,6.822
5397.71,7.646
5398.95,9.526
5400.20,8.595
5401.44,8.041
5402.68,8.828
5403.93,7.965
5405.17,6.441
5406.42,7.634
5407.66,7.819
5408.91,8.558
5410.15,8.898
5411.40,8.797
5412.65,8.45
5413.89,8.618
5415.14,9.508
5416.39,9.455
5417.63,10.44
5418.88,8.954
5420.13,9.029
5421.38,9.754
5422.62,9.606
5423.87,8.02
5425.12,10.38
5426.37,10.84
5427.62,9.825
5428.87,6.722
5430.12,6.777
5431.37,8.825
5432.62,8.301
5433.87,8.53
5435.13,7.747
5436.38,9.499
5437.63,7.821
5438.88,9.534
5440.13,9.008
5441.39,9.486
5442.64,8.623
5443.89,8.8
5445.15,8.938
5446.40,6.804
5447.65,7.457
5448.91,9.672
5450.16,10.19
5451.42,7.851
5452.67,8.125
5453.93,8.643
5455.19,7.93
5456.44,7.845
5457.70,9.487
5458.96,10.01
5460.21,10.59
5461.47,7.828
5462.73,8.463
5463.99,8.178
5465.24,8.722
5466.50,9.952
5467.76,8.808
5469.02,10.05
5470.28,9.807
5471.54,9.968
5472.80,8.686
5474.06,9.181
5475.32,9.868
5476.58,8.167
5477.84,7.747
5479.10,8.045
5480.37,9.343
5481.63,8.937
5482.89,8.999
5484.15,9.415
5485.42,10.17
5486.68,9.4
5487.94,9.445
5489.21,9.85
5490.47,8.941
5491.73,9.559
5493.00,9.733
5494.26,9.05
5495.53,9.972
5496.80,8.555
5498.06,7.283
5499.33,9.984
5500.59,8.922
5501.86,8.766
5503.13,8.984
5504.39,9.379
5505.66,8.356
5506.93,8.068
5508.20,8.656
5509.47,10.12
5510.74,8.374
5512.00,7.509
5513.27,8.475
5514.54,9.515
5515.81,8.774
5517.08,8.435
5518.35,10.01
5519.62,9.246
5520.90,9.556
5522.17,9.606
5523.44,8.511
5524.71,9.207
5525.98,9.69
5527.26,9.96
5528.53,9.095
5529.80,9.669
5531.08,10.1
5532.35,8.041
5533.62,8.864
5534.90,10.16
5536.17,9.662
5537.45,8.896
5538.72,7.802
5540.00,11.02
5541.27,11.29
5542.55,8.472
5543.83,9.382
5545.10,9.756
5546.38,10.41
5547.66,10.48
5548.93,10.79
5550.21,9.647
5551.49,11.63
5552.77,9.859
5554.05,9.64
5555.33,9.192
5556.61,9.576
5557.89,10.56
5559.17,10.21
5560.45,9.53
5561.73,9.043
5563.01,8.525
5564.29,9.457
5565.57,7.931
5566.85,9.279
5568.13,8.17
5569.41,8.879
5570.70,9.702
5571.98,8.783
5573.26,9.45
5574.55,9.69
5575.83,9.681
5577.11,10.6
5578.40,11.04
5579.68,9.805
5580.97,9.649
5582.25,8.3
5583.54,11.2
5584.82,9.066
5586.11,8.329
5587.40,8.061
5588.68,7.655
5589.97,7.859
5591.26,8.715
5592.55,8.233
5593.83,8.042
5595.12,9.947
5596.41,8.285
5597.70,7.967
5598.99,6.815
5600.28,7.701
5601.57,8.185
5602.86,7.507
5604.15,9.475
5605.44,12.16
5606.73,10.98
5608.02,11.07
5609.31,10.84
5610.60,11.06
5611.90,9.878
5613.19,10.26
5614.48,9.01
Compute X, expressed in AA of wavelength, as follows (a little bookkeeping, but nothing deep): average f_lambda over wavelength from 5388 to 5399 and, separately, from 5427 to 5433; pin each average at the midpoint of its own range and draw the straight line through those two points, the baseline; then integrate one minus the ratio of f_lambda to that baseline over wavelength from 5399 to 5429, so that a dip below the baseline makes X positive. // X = -1.39 AA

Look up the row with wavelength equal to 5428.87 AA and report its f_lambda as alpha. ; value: 6.722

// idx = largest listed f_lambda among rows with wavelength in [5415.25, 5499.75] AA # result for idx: 10.84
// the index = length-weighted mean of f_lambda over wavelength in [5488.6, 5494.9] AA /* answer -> 9.43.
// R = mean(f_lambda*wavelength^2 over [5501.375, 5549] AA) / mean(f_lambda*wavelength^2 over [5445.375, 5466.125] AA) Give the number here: 1.1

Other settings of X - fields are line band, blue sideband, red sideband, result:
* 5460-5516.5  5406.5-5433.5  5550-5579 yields 1.2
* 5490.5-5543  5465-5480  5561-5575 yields -0.6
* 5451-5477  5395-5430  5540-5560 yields 0.7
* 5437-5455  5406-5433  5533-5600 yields 0.7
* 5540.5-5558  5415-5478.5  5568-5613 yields -1.7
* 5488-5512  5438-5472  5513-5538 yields 0.4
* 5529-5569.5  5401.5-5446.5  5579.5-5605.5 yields -4.3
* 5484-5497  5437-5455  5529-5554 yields -0.5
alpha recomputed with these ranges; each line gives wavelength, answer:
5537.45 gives 8.896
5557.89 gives 10.56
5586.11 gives 8.329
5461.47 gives 7.828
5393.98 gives 7.46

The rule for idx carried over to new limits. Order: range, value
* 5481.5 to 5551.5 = 11.63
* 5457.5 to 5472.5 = 10.59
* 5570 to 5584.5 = 11.2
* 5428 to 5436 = 8.825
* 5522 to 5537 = 10.16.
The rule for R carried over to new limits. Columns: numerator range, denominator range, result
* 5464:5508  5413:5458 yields 1.05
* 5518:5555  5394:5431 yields 1.17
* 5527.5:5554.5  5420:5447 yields 1.16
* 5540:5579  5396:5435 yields 1.19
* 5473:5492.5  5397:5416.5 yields 1.12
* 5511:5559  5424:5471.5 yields 1.12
